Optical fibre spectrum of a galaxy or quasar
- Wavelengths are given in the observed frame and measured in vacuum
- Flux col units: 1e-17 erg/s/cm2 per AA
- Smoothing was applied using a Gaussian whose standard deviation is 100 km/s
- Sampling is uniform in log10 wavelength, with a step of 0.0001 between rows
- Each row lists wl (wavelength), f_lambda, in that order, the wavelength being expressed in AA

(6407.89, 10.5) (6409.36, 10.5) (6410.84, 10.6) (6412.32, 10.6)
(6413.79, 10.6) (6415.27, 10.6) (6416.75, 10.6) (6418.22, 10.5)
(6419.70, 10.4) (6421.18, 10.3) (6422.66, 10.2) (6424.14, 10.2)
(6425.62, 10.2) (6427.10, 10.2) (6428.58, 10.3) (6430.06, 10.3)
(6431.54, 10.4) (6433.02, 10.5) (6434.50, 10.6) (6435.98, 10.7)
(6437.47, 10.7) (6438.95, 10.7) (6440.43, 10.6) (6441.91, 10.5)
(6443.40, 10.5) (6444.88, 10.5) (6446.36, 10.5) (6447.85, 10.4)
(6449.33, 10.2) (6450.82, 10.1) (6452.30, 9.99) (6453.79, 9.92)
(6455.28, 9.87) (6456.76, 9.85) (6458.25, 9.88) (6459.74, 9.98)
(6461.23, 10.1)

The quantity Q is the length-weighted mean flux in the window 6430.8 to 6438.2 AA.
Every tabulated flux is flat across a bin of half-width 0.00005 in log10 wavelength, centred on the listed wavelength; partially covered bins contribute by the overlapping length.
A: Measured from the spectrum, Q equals 10.6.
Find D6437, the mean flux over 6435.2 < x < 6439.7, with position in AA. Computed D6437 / 10.7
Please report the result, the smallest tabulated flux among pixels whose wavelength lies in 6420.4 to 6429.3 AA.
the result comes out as 10.2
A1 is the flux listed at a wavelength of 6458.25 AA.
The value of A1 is 9.88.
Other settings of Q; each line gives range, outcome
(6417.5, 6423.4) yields 10.3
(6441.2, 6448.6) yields 10.5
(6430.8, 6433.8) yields 10.5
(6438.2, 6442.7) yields 10.6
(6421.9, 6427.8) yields 10.2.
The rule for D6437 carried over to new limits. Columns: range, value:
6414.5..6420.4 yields 10.5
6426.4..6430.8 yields 10.3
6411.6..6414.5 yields 10.6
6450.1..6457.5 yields 9.95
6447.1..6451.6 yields 10.2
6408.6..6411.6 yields 10.5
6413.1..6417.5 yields 10.6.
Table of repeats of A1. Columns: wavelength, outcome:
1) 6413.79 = 10.6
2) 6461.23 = 10.1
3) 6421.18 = 10.3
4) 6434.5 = 10.6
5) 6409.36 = 10.5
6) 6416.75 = 10.6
